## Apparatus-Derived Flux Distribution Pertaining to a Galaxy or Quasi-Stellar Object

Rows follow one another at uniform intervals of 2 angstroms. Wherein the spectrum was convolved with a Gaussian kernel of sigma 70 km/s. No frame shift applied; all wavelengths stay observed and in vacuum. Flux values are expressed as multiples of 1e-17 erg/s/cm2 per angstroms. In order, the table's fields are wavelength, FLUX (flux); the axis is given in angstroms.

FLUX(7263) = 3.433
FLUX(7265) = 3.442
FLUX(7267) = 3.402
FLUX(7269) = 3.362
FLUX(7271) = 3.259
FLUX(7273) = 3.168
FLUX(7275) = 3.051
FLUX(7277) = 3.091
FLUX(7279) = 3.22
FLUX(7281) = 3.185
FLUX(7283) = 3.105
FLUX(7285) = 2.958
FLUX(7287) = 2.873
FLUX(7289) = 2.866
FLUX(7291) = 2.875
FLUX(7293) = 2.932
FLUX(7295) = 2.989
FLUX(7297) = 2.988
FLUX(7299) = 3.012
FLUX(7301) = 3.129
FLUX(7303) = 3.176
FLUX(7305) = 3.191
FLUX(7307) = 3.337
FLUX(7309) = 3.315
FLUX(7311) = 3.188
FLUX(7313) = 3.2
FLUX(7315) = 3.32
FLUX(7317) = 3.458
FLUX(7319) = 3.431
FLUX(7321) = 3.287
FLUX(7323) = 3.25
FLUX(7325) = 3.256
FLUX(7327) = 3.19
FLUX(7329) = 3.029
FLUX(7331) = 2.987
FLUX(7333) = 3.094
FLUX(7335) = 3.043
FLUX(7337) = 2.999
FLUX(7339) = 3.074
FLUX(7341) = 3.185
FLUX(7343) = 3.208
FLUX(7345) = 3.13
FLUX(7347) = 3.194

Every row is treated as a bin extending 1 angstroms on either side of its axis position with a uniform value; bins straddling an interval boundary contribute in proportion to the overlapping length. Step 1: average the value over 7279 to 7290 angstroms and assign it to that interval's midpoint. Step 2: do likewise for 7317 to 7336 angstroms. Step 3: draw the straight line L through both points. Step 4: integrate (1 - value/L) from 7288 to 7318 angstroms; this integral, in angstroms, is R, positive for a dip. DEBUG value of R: -0.36 angstroms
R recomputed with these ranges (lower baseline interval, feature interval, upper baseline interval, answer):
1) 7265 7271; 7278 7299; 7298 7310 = 1.7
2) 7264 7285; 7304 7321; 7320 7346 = -0.8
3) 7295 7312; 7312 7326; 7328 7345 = -0.9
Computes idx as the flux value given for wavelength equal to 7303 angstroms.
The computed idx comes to 3.176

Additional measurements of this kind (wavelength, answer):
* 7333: 3.094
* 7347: 3.194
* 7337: 2.999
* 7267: 3.402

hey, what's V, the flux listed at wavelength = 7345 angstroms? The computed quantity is 3.13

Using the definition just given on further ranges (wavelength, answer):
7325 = 3.256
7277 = 3.091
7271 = 3.259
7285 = 2.958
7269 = 3.362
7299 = 3.012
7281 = 3.185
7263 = 3.433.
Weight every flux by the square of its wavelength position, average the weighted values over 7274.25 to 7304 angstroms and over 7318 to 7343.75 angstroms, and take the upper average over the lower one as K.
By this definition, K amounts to 1.05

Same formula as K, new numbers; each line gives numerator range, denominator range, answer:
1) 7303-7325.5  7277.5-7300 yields 1.10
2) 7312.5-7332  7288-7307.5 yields 1.07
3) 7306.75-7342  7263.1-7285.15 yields 1.01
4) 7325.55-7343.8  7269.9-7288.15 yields 1.01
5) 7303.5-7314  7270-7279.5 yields 1.04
